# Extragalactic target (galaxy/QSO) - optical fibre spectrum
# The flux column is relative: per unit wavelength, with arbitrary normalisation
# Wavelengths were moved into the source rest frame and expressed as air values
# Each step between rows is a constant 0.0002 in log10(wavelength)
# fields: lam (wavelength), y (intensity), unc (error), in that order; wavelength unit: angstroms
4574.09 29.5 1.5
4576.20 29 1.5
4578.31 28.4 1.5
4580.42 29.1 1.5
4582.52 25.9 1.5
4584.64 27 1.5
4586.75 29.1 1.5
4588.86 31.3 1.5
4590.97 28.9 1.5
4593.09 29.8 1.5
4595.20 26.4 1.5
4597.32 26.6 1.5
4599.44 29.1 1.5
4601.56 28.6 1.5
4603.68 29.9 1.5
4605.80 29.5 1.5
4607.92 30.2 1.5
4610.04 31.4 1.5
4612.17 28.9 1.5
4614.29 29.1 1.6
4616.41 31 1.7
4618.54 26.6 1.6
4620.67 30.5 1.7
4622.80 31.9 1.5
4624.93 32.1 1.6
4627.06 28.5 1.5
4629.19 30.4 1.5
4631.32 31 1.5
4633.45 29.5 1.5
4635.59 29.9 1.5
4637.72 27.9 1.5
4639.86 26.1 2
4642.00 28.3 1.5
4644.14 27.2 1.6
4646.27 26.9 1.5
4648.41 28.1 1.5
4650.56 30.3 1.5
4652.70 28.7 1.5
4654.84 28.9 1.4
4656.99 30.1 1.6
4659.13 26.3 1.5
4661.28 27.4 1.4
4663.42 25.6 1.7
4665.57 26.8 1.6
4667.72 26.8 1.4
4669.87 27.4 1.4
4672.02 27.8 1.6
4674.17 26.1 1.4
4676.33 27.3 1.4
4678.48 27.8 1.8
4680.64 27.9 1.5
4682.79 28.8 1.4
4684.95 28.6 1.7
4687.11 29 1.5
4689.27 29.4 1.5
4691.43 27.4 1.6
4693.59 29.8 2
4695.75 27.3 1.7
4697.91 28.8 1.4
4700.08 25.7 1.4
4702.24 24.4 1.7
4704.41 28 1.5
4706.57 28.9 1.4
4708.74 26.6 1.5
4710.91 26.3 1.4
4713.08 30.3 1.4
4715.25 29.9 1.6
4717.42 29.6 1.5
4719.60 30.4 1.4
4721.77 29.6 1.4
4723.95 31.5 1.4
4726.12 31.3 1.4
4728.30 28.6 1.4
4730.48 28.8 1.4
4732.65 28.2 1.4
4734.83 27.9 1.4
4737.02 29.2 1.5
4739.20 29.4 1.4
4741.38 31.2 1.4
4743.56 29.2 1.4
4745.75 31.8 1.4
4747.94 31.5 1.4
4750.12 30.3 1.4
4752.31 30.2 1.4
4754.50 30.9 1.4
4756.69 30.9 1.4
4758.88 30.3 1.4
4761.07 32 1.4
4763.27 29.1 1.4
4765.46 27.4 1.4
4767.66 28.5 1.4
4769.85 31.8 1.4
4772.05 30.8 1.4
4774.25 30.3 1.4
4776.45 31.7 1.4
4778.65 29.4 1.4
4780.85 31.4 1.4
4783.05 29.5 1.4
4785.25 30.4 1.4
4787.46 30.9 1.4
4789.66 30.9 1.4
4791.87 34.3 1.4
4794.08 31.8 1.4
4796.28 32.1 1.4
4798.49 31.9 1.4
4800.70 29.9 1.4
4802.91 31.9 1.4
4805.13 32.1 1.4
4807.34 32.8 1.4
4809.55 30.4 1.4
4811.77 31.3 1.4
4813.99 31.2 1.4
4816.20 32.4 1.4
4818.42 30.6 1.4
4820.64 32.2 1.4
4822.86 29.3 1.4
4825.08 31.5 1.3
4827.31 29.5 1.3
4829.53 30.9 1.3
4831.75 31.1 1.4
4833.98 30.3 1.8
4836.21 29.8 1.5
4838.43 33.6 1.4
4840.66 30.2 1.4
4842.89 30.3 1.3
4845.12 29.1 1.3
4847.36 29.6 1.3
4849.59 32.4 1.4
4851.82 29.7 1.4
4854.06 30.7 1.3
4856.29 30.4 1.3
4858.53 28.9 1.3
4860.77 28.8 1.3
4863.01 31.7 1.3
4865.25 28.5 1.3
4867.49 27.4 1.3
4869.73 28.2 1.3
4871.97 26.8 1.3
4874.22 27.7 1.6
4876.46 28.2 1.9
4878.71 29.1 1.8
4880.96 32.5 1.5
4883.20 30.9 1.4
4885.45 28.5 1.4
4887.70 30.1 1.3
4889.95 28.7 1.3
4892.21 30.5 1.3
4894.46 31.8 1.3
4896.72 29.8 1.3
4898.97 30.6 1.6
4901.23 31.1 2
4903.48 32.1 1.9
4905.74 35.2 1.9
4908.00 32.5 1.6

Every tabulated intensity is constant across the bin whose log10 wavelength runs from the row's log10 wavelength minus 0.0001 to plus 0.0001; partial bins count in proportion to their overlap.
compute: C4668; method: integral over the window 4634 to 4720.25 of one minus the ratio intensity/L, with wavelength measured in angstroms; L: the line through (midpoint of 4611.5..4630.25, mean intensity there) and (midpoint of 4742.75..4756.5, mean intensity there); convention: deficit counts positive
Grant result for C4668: 6.5 angstroms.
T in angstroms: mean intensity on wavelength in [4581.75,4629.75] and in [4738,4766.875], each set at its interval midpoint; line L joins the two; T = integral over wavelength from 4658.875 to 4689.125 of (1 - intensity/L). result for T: 2.3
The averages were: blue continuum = 29.3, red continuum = 30.3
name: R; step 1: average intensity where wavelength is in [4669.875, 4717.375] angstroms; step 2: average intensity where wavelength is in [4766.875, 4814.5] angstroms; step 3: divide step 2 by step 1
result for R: 1.12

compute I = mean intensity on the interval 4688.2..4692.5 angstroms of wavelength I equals 28.4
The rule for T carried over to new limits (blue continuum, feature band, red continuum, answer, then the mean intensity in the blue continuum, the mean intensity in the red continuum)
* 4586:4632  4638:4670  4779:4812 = 2.5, 29.6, 31.4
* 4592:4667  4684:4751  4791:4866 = 1.7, 28.8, 30.9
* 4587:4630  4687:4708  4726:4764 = 1.4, 29.5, 30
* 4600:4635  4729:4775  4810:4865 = 0.6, 29.9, 30.6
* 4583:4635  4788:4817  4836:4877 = -2.1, 29.4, 29.6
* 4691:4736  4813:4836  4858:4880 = -1.9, 28.6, 28.5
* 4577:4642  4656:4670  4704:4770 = 1.0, 29.1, 29.7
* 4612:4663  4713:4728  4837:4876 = -0.6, 28.9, 29.6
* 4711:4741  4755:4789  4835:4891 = -0.9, 29.5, 29.7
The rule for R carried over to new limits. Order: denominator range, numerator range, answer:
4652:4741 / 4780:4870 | 1.09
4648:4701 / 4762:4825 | 1.11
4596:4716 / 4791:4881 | 1.07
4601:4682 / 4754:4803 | 1.07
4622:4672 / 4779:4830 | 1.10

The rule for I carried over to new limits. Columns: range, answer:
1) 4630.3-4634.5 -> 30.3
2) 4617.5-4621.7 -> 28.5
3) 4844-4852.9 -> 30.2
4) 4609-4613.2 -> 30.1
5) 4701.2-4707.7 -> 27.1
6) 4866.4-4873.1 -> 27.5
